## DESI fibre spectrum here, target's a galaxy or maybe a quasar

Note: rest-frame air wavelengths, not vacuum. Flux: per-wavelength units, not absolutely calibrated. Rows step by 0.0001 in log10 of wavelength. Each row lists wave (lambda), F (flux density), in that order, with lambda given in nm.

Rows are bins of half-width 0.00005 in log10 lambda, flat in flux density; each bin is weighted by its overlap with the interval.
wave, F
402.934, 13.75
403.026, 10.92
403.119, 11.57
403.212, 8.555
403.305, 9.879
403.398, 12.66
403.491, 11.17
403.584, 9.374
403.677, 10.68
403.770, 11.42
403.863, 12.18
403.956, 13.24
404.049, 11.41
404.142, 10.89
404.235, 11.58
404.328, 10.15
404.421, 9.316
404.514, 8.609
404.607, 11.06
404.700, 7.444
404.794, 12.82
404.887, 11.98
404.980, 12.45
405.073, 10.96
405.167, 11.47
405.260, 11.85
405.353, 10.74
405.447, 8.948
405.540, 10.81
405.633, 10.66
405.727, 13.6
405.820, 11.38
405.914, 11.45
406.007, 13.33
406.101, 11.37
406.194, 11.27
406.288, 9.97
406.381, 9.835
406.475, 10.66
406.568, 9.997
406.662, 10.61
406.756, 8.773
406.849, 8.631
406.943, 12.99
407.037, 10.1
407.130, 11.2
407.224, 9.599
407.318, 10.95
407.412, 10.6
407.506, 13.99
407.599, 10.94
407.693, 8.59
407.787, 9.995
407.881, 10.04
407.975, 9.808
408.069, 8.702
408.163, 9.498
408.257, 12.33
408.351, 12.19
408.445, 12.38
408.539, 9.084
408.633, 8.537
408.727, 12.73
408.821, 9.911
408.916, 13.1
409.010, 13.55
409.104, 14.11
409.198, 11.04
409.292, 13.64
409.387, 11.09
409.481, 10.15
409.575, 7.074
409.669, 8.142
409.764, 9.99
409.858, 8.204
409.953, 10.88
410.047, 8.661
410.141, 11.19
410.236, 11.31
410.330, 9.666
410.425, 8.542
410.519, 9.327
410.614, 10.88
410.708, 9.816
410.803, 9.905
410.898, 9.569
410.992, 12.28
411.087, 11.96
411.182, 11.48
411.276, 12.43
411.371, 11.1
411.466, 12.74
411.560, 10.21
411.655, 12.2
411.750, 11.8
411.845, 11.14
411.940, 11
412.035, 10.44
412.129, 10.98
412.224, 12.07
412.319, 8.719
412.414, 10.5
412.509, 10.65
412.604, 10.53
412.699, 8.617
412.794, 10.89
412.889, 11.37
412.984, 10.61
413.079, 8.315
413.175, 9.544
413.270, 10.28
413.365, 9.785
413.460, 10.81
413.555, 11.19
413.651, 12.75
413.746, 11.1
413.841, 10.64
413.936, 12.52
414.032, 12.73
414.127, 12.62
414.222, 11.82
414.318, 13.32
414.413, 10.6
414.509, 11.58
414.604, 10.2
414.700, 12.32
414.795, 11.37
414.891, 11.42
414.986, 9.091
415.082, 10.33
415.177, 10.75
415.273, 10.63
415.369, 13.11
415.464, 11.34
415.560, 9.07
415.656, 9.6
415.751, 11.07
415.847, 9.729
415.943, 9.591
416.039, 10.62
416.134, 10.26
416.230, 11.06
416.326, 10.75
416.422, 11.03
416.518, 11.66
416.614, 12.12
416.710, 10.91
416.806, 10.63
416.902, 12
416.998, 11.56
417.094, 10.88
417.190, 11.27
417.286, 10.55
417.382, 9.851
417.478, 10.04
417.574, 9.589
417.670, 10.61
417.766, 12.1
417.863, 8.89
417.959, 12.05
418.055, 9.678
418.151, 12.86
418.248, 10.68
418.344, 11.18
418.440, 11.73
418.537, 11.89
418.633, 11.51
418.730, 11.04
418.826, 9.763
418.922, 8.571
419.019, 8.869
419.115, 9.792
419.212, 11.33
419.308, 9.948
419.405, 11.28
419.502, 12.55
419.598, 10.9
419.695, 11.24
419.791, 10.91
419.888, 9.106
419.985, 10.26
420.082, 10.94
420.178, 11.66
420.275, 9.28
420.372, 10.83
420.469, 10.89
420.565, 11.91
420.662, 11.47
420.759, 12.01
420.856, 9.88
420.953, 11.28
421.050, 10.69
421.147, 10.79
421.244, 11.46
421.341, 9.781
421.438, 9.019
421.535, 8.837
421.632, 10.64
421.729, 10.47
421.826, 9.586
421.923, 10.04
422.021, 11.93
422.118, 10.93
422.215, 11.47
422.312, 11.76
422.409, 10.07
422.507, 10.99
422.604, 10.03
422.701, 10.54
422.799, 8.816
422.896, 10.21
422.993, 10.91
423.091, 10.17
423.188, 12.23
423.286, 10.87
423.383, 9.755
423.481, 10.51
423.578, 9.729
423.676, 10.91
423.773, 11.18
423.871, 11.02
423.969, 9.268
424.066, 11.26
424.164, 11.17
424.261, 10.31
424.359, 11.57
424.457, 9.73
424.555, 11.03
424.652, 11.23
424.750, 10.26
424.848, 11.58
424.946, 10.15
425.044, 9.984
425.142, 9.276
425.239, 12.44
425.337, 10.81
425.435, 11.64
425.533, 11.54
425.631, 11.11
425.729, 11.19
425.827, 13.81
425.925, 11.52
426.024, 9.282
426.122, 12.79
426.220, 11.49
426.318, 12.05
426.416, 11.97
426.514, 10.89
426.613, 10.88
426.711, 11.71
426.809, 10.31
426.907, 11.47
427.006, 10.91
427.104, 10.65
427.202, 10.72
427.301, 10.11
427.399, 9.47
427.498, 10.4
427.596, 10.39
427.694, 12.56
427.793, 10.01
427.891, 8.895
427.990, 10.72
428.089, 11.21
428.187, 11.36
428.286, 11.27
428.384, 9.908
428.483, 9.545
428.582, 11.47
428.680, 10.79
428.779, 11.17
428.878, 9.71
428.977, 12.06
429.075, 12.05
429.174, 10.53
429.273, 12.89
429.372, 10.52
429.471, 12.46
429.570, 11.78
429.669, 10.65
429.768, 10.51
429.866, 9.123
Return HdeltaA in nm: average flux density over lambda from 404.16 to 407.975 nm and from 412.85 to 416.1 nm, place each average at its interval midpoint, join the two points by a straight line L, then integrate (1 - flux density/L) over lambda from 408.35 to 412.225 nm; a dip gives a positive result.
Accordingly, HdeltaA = 0.00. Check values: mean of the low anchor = 10.8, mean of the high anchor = 10.9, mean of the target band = 10.8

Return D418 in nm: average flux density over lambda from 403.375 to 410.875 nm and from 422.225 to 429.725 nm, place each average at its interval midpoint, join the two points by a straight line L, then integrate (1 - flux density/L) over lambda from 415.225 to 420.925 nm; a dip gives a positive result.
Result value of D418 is 0.02 nm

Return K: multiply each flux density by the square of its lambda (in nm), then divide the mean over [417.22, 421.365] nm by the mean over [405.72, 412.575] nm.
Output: 1.0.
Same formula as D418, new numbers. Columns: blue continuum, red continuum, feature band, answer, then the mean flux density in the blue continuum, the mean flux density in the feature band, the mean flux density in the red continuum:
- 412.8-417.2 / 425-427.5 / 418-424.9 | 0.238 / 11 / 10.7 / 11.1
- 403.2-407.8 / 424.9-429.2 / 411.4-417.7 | 0.006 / 10.9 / 10.9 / 11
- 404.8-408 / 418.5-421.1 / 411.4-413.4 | 0.042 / 10.9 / 10.6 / 10.7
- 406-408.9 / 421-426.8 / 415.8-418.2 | -0.023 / 10.6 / 10.8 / 10.8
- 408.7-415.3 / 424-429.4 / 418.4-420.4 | 0.054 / 10.9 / 10.6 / 11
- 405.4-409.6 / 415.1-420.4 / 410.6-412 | -0.051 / 10.9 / 11.2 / 10.7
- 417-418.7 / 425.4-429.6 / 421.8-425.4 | 0.121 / 10.9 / 10.7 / 11.1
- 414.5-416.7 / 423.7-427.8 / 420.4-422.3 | 0.034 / 10.8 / 10.7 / 11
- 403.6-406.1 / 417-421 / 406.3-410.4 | 0.187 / 11.2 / 10.6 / 10.8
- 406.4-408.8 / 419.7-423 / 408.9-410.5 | -0.003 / 10.5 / 10.5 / 10.6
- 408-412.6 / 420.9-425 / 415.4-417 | -0.014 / 10.8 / 10.8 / 10.6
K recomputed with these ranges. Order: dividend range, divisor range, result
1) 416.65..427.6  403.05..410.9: 1.08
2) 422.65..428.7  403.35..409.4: 1.08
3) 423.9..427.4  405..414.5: 1.10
